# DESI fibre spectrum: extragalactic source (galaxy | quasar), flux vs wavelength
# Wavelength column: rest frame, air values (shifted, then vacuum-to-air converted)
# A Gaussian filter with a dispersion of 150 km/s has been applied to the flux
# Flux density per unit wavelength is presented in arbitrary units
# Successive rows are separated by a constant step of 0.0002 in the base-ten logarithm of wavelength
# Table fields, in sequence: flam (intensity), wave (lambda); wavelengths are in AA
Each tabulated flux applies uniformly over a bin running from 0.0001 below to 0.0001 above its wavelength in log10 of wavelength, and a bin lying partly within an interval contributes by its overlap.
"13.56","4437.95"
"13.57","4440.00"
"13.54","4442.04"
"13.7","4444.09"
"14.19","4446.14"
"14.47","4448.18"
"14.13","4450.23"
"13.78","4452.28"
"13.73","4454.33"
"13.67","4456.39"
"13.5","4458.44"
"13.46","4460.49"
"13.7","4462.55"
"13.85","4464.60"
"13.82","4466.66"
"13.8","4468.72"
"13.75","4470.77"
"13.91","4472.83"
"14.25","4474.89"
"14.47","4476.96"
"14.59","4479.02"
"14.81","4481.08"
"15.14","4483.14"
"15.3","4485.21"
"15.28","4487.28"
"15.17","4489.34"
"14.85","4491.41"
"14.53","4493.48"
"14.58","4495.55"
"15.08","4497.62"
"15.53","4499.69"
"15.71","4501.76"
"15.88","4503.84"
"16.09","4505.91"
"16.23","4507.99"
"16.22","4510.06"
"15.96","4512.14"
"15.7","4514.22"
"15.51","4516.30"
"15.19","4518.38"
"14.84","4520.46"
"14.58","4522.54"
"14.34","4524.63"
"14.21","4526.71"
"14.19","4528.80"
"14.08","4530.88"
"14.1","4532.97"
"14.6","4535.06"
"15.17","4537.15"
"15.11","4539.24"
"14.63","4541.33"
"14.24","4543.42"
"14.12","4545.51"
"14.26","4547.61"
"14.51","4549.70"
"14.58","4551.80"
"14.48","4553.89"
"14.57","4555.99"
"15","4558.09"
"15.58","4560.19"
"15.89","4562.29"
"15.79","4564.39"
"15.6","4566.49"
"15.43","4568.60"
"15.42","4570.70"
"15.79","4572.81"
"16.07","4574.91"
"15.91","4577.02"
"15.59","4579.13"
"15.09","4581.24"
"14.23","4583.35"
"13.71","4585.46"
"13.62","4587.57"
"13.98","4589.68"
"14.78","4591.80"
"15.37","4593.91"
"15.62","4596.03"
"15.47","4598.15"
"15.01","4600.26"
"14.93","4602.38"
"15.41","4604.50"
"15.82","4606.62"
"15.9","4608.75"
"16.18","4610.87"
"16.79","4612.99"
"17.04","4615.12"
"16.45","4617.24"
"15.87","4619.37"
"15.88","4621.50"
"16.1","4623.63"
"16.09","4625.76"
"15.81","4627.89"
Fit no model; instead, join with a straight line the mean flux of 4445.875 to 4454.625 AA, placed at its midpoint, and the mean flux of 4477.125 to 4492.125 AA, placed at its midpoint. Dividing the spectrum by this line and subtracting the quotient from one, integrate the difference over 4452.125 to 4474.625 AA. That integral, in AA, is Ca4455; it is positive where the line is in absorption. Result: 1.1 AA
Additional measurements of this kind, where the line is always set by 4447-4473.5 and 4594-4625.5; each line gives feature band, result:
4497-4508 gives -1.0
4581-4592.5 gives 1.0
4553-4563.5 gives 0.0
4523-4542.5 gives 0.4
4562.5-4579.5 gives -0.4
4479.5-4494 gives -0.8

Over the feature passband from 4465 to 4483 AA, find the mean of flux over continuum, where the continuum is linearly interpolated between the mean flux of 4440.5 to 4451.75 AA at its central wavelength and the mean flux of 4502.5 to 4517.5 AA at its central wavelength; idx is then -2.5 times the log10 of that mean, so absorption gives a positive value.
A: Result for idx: 0.05 mag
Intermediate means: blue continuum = 14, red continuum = 15.9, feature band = 14.2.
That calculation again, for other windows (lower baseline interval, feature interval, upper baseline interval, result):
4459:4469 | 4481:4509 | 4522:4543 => -0.093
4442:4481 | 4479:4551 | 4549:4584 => -0.027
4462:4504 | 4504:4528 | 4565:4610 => -0.039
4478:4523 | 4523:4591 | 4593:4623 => 0.056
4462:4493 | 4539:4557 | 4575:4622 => 0.039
